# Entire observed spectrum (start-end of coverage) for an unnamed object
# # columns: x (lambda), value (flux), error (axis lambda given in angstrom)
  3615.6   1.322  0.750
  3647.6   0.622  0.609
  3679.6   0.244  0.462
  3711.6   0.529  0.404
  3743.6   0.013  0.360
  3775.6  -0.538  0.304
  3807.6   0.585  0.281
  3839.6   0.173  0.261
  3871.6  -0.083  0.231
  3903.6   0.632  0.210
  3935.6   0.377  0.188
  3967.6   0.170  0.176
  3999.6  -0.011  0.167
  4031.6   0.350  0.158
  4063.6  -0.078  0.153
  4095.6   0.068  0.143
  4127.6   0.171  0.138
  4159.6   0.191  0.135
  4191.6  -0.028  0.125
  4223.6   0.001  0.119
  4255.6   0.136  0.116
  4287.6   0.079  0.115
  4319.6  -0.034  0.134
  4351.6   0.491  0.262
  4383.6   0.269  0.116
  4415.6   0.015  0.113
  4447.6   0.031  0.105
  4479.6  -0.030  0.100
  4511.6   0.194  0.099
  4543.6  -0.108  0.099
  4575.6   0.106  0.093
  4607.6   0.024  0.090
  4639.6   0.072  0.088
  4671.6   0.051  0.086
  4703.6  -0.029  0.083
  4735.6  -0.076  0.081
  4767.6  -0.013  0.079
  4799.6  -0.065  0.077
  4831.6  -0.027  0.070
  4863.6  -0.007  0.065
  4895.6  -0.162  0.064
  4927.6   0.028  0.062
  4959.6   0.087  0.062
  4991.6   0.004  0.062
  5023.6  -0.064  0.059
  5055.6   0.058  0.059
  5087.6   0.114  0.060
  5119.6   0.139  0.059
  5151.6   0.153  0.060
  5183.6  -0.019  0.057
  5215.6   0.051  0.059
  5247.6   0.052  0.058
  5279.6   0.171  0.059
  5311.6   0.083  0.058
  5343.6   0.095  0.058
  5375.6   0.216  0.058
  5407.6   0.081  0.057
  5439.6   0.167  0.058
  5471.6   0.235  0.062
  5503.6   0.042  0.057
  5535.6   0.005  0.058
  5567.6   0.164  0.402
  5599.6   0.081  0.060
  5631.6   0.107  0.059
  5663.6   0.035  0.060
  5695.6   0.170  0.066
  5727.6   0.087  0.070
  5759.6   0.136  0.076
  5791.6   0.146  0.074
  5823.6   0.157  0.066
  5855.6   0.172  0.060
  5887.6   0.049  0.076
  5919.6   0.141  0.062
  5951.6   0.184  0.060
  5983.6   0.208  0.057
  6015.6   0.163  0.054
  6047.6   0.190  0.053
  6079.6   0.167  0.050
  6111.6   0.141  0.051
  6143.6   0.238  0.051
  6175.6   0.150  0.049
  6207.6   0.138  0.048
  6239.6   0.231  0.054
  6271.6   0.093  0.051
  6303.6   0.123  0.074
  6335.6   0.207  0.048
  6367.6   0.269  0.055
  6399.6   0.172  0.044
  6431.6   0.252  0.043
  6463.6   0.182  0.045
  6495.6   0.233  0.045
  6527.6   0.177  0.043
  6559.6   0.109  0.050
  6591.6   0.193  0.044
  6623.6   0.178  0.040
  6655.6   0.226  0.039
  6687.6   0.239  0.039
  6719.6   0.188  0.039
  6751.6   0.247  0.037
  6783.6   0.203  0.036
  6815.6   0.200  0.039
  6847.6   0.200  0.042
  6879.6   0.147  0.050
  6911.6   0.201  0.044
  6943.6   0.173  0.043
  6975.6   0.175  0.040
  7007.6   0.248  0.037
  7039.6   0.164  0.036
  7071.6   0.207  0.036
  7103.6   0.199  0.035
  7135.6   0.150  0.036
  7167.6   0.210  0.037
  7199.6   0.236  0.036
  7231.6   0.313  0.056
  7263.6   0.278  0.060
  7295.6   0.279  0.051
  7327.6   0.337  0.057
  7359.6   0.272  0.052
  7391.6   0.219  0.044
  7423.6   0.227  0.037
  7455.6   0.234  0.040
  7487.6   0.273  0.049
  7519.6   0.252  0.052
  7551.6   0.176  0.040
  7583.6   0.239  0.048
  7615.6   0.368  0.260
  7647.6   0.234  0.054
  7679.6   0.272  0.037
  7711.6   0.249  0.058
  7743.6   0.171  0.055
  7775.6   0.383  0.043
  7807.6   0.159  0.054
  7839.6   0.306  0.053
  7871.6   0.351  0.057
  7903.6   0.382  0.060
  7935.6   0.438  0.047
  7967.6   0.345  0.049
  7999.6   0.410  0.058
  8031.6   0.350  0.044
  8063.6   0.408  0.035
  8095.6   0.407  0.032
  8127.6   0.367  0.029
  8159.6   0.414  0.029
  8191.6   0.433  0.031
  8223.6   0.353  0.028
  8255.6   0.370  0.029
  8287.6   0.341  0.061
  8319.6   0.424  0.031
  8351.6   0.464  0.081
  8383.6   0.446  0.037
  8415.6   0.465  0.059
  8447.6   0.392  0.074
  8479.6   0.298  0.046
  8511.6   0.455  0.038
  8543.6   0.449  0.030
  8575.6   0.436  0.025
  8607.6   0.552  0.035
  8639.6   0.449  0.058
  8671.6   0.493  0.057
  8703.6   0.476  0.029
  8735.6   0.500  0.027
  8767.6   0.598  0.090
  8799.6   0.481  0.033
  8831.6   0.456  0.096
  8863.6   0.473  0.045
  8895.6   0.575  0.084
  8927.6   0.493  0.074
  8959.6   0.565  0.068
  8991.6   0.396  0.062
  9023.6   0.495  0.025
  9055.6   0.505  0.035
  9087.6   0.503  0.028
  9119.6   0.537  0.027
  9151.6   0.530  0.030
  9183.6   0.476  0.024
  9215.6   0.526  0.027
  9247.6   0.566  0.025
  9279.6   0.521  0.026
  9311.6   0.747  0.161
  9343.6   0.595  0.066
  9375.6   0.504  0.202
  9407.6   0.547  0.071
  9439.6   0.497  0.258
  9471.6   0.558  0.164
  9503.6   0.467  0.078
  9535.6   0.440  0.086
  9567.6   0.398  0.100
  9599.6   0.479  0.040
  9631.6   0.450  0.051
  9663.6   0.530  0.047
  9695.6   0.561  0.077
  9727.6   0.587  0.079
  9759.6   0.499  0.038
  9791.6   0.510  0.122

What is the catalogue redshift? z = 0.971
